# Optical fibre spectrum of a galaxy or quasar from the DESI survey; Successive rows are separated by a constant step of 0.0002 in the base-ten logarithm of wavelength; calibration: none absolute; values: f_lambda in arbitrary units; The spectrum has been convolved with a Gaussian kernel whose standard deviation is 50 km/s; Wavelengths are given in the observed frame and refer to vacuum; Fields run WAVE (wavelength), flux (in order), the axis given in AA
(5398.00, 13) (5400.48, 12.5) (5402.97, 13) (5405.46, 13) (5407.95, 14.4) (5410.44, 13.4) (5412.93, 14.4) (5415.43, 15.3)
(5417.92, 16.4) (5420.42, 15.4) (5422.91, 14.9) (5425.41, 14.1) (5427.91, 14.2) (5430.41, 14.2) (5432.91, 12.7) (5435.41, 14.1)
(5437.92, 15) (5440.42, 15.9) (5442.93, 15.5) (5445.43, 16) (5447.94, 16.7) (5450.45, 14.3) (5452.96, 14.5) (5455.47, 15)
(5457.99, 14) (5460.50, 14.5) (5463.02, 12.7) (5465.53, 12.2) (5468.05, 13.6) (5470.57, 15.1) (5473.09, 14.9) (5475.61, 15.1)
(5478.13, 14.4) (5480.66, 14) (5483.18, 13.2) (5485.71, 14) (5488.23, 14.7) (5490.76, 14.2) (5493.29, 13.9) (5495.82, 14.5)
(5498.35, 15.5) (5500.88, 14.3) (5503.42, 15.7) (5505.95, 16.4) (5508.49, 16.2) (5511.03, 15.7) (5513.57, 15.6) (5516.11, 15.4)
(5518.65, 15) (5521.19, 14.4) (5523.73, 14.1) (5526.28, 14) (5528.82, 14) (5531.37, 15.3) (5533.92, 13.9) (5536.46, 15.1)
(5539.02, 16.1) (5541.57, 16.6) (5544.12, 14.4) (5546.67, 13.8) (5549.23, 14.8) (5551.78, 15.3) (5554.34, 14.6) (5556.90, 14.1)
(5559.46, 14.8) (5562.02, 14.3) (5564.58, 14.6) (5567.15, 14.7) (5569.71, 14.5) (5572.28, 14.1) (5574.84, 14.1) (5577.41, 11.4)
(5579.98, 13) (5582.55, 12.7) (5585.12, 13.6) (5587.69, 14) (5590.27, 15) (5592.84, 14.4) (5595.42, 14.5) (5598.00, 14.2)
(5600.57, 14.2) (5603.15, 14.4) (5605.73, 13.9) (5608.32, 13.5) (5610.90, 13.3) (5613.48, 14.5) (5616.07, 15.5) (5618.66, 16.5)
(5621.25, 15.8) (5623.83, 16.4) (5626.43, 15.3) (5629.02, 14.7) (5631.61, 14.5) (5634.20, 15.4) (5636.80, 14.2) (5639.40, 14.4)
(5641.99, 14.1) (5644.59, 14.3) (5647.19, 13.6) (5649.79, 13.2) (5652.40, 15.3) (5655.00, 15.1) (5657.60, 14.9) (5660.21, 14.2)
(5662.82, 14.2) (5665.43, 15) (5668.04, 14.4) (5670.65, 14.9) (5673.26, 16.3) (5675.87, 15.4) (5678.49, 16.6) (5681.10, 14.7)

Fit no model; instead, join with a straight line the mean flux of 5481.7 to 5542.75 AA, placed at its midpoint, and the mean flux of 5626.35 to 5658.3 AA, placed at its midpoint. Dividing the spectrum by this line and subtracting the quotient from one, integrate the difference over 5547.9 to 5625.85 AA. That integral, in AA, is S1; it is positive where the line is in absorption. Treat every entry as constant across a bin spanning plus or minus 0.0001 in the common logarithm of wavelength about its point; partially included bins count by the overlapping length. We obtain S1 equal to 1.6 AA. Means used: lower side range 14.9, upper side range 14.5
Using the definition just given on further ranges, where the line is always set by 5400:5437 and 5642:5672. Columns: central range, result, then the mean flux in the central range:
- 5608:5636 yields -1.30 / 15.1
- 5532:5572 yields -1.22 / 14.8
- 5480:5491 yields 0.19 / 14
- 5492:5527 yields -1.93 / 15.1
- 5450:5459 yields -0.17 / 14.5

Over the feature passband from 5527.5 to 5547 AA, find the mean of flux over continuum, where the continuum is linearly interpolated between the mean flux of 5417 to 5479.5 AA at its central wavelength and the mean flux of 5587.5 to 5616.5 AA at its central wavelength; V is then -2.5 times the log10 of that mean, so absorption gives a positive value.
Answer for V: -0.04 mag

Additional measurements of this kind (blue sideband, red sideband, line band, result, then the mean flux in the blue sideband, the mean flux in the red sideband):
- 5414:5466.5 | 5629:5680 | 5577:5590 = 0.118 mag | 14.7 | 14.7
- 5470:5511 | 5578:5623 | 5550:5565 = -0.012 mag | 14.8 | 14.3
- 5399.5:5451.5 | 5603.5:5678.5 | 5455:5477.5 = 0.038 mag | 14.6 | 14.8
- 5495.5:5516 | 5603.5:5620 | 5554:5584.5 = 0.079 mag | 15.5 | 14.5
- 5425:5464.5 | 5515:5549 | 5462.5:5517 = 0.004 mag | 14.6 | 14.8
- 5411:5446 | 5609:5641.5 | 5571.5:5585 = 0.146 mag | 14.8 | 15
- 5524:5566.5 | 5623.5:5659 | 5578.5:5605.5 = 0.052 mag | 14.7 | 14.6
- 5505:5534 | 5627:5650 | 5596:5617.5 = 0.024 mag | 15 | 14.4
